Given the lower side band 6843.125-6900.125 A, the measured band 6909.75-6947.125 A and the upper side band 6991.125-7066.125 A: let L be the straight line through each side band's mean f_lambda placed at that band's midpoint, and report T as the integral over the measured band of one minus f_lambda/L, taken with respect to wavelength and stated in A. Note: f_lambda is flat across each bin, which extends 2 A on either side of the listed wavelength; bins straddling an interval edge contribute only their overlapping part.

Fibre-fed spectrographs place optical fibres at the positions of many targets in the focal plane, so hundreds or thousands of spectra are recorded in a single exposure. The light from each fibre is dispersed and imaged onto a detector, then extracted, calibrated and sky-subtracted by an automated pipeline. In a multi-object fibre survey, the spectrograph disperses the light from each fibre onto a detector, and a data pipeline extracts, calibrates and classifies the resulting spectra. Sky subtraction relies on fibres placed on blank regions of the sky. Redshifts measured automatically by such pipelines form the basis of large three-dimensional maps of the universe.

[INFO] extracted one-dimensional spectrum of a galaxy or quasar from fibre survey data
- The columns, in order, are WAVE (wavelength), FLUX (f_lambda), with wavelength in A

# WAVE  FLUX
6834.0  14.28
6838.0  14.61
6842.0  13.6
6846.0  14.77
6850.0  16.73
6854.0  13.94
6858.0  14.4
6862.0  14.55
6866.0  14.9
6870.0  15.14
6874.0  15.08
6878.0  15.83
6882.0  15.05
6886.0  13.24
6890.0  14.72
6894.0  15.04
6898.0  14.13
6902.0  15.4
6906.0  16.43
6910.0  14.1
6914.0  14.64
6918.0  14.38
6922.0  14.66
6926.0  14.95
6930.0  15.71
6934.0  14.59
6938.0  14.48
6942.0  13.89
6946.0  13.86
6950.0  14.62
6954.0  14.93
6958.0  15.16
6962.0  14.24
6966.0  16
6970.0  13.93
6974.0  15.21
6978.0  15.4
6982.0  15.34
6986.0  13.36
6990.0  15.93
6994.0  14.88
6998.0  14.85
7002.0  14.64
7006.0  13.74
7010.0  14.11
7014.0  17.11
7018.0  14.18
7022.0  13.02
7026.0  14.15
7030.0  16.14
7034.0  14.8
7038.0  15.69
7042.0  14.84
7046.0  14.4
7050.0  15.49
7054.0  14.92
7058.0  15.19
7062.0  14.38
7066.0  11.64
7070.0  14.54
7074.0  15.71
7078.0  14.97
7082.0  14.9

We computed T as 0.5 A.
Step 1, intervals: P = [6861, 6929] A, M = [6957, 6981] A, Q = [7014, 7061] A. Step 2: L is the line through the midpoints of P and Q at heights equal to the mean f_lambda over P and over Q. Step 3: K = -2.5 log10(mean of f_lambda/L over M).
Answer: -0.01 mag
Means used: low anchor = 14.9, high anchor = 14.9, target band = 15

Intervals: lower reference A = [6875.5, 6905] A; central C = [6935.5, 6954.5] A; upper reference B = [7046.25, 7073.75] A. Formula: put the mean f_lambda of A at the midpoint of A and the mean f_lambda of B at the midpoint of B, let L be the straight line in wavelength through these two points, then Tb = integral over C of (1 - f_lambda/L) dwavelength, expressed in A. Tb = 0.5 A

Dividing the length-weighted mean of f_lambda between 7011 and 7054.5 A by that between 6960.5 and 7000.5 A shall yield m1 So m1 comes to 1.00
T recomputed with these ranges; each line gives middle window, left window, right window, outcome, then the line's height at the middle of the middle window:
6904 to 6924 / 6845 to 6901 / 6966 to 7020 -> 0.0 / 14.8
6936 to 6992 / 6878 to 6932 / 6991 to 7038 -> 0.2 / 14.8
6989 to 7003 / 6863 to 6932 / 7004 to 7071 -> -0.3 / 14.7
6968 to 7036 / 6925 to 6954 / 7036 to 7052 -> 0.7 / 14.9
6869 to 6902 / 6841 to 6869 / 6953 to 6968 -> 0.1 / 14.9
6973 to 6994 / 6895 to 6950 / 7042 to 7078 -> -0.5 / 14.7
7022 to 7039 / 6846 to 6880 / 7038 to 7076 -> -0.3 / 14.7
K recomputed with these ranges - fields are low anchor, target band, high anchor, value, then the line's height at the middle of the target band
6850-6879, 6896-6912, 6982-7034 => -0.011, 14.9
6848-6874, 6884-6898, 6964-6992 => 0.050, 15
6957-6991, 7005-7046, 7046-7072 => -0.015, 14.6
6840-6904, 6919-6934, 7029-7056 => -0.007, 14.9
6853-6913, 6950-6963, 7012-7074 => -0.002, 14.8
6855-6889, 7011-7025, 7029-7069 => 0.003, 14.7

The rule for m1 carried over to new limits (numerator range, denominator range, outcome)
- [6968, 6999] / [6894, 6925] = 1.00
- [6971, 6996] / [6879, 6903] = 1.02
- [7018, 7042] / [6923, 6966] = 1.00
